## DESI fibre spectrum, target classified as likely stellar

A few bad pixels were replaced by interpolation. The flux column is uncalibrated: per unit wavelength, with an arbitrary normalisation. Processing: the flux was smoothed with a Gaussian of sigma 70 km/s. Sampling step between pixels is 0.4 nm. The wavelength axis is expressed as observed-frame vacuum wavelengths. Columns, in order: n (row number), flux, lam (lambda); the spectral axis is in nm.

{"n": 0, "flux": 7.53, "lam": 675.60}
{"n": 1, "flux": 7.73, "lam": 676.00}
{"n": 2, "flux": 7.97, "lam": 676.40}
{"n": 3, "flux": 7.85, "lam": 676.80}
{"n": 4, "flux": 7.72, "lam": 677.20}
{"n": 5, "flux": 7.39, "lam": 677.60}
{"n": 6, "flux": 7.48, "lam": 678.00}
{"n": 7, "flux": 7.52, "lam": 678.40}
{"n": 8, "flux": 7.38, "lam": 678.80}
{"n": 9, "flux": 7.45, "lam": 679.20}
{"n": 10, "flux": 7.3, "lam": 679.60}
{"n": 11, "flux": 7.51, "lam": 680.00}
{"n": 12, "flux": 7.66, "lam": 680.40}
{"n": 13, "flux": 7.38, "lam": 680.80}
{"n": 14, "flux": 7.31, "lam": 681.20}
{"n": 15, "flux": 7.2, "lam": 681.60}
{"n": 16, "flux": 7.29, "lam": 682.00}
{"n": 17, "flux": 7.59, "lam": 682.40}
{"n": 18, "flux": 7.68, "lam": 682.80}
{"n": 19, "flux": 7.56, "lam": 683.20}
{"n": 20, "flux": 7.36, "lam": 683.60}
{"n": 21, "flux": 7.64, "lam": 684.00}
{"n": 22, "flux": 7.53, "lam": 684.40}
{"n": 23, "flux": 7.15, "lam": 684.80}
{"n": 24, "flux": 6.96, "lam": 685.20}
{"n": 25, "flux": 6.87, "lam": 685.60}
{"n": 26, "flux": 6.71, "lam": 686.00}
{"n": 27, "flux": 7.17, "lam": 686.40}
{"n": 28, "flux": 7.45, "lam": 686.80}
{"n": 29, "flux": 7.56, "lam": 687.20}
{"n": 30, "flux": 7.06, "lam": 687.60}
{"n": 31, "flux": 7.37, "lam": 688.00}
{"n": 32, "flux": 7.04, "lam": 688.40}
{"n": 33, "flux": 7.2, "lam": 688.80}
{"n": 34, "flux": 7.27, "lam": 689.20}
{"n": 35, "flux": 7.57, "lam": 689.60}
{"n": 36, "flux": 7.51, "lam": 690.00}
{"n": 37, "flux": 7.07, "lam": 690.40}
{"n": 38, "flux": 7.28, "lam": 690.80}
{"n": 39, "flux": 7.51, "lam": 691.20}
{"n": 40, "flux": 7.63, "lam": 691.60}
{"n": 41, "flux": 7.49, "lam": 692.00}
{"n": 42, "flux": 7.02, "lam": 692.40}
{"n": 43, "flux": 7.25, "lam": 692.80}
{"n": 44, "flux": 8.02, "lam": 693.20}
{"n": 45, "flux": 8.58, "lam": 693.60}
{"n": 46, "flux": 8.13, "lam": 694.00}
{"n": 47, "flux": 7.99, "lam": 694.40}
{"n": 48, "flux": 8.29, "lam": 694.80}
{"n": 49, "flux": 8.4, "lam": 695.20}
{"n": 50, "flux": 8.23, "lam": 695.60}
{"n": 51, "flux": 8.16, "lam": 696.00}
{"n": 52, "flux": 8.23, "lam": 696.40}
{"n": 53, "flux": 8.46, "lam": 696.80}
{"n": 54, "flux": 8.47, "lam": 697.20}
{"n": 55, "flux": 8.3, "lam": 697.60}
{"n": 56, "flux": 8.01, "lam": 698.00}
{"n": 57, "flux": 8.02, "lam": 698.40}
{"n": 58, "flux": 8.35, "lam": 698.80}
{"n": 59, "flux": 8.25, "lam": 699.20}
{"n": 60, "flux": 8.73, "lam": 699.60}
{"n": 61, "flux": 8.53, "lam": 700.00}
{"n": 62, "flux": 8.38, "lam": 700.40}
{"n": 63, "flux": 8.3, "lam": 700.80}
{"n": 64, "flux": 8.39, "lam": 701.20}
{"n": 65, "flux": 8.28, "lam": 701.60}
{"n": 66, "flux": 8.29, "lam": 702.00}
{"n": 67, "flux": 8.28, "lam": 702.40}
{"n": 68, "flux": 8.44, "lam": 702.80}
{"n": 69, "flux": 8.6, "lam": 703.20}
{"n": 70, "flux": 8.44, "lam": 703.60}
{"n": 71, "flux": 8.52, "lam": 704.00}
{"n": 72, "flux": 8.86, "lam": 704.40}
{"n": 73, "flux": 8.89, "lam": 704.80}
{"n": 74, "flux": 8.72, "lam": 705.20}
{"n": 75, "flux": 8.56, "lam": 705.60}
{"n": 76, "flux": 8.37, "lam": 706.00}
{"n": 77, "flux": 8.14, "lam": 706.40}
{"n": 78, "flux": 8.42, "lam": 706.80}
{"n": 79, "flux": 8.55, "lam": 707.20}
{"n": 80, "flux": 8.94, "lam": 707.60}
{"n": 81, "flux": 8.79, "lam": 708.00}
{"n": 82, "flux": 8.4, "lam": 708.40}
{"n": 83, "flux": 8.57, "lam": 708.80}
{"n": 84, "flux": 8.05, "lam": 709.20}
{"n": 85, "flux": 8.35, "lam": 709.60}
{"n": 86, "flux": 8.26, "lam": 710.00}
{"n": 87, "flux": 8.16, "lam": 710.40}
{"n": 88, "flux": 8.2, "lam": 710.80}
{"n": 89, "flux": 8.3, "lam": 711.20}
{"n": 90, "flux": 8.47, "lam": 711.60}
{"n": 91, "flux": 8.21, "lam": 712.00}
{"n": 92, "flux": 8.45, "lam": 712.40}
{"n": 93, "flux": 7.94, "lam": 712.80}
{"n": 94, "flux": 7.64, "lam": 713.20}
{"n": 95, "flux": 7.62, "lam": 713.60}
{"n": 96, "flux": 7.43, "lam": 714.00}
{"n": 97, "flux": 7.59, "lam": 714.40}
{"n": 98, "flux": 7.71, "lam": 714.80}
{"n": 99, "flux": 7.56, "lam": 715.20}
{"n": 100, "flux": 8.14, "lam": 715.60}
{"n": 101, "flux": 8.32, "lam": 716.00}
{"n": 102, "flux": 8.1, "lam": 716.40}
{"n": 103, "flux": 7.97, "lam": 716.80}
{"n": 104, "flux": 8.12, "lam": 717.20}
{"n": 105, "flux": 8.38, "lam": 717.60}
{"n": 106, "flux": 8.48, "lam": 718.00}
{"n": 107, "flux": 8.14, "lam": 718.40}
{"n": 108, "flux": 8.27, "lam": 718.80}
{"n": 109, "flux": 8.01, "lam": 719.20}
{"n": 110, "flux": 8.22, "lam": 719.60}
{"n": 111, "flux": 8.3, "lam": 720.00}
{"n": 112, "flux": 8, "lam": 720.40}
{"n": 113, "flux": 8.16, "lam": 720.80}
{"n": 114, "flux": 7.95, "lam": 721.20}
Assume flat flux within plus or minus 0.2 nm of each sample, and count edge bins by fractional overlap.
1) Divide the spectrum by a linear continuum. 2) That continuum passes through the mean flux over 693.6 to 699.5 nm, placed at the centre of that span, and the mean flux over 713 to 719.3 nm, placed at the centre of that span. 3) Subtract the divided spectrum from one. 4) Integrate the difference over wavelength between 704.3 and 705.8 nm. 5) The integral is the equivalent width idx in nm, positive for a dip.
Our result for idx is -0.114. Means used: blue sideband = 8.26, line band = 8.75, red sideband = 7.97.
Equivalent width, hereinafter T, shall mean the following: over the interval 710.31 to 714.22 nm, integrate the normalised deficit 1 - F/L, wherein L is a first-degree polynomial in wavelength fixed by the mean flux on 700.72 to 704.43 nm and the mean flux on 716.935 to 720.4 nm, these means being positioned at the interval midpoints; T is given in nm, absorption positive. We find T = 0.13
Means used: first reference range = 8.43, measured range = 8.04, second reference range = 8.22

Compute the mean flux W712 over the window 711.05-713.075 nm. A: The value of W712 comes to 8.25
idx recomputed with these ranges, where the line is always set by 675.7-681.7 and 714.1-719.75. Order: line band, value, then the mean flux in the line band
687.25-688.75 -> 0.089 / 7.2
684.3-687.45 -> 0.193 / 7.16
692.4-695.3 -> -0.101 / 8.01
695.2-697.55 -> -0.164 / 8.32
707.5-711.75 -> -0.233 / 8.39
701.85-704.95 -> -0.262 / 8.54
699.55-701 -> -0.117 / 8.46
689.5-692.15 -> 0.092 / 7.43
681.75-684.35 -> 0.026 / 7.51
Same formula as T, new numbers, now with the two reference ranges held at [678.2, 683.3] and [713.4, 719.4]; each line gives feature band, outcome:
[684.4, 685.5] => 0.06 nm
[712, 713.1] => -0.03 nm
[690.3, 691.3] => 0.04 nm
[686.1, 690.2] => 0.14 nm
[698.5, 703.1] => -0.37 nm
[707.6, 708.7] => -0.11 nm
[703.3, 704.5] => -0.12 nm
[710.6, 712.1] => -0.07 nm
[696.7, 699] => -0.17 nm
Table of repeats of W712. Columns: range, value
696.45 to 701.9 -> 8.34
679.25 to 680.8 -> 7.47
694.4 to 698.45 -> 8.25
